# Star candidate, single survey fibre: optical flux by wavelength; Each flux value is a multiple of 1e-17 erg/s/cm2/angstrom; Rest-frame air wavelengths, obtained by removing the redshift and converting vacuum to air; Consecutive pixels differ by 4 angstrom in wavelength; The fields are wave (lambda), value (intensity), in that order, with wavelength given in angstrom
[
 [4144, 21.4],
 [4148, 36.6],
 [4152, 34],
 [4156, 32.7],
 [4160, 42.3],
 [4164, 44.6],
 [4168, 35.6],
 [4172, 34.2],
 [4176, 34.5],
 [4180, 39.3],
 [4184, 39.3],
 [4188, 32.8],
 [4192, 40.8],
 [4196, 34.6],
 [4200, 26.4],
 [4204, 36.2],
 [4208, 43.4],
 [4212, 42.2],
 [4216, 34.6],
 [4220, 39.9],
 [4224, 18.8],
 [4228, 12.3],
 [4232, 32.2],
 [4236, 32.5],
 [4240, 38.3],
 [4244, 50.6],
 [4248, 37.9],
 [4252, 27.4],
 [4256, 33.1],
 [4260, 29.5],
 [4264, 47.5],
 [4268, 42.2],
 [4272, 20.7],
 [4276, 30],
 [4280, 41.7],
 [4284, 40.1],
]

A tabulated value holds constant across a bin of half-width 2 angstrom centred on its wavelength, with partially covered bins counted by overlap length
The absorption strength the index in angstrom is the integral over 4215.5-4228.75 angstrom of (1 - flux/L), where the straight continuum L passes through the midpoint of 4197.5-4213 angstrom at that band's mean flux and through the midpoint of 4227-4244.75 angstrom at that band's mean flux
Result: 3.07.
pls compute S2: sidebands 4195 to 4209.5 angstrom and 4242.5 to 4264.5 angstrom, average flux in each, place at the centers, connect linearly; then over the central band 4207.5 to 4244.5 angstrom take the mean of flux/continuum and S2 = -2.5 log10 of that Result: 0.07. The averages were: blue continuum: 34.9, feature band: 33.5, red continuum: 36.7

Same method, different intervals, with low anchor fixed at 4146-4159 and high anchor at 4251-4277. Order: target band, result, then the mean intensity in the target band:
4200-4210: -0.09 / 37.1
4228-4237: 0.21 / 27.9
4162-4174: -0.10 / 38.1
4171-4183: -0.05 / 36.4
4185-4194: -0.08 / 37.1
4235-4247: -0.21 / 40.9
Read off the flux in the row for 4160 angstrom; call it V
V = 42.3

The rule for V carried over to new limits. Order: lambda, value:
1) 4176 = 34.5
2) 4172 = 34.2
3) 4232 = 32.2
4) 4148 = 36.6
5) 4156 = 32.7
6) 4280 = 41.7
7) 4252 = 27.4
